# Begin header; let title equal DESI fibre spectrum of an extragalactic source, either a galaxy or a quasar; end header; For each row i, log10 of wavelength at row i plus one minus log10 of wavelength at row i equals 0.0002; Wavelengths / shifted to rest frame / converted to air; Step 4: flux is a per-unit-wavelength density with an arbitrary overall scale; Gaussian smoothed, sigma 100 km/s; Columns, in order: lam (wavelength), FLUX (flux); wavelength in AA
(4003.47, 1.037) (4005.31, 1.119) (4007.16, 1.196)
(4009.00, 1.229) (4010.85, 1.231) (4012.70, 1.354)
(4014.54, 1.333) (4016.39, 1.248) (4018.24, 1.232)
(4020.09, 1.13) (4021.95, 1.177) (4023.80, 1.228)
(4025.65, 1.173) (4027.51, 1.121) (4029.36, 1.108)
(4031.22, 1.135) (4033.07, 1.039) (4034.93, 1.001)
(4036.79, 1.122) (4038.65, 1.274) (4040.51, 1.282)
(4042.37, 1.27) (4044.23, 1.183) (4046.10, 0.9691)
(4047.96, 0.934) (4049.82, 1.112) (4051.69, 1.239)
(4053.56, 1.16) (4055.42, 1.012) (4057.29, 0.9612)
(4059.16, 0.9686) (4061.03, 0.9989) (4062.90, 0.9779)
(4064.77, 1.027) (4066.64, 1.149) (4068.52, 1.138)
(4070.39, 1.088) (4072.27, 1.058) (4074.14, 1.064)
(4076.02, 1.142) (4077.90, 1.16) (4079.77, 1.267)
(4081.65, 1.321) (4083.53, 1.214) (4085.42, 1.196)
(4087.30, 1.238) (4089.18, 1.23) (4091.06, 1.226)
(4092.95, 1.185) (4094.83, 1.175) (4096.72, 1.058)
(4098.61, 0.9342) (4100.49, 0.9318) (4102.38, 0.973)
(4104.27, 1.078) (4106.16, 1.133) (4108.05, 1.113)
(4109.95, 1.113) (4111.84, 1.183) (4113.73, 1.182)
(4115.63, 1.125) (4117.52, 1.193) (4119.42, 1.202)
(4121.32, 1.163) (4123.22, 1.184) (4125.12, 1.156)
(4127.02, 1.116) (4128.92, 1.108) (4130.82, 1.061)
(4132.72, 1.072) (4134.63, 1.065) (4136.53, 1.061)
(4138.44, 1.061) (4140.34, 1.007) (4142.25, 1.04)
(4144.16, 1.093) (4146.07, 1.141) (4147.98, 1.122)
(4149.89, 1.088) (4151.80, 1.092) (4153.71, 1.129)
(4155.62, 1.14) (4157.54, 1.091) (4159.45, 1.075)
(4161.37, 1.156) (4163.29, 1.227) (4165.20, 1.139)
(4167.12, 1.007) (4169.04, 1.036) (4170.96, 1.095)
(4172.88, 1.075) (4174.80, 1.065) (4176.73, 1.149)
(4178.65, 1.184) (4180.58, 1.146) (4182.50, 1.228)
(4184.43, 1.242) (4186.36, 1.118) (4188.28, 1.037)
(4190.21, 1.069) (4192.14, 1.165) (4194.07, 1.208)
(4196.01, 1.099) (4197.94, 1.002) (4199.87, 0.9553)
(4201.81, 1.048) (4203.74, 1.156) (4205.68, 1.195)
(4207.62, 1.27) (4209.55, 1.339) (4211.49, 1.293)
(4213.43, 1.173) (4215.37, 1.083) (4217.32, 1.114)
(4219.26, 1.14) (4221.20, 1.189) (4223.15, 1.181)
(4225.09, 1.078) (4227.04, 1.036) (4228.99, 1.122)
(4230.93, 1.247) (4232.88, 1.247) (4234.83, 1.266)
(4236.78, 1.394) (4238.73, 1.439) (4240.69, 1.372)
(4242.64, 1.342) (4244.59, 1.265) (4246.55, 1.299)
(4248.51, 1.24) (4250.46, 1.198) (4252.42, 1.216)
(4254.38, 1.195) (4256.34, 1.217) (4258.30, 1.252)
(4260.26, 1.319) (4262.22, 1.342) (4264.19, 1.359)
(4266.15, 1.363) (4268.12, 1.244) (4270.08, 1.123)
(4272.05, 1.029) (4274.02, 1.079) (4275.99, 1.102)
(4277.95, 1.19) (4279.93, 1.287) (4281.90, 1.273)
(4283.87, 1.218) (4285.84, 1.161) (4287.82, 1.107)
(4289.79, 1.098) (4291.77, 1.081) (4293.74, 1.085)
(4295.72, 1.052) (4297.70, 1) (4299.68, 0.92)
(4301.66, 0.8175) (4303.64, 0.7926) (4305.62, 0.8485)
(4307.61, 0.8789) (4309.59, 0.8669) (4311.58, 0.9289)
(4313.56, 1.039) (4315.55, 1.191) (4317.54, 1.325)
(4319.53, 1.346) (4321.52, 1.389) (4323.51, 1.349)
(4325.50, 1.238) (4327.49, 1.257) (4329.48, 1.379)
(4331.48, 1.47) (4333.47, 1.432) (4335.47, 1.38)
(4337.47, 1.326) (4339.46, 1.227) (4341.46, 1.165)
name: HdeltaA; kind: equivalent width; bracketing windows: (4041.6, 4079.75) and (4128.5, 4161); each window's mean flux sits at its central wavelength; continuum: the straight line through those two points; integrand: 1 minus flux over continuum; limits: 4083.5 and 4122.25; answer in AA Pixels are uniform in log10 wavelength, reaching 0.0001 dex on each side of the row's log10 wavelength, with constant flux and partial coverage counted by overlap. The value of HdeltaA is -1.7 AA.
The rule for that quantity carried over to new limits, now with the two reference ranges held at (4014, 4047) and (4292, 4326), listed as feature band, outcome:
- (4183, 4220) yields -1.4 AA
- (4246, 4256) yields -1.3 AA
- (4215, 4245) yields -3.6 AA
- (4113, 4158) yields 0.6 AA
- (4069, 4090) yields -0.6 AA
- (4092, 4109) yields 1.1 AA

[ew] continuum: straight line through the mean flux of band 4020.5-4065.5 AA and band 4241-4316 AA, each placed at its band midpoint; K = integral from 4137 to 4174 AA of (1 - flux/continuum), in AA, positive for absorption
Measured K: 0.8 AA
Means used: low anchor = 1.1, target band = 1.1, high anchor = 1.13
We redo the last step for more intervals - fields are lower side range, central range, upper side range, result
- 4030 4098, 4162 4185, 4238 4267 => 1.7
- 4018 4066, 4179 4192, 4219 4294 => 0.4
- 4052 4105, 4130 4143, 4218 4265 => 1.2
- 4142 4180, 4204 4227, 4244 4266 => 0.4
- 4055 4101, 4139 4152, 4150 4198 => 0.4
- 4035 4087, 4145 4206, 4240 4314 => 0.8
